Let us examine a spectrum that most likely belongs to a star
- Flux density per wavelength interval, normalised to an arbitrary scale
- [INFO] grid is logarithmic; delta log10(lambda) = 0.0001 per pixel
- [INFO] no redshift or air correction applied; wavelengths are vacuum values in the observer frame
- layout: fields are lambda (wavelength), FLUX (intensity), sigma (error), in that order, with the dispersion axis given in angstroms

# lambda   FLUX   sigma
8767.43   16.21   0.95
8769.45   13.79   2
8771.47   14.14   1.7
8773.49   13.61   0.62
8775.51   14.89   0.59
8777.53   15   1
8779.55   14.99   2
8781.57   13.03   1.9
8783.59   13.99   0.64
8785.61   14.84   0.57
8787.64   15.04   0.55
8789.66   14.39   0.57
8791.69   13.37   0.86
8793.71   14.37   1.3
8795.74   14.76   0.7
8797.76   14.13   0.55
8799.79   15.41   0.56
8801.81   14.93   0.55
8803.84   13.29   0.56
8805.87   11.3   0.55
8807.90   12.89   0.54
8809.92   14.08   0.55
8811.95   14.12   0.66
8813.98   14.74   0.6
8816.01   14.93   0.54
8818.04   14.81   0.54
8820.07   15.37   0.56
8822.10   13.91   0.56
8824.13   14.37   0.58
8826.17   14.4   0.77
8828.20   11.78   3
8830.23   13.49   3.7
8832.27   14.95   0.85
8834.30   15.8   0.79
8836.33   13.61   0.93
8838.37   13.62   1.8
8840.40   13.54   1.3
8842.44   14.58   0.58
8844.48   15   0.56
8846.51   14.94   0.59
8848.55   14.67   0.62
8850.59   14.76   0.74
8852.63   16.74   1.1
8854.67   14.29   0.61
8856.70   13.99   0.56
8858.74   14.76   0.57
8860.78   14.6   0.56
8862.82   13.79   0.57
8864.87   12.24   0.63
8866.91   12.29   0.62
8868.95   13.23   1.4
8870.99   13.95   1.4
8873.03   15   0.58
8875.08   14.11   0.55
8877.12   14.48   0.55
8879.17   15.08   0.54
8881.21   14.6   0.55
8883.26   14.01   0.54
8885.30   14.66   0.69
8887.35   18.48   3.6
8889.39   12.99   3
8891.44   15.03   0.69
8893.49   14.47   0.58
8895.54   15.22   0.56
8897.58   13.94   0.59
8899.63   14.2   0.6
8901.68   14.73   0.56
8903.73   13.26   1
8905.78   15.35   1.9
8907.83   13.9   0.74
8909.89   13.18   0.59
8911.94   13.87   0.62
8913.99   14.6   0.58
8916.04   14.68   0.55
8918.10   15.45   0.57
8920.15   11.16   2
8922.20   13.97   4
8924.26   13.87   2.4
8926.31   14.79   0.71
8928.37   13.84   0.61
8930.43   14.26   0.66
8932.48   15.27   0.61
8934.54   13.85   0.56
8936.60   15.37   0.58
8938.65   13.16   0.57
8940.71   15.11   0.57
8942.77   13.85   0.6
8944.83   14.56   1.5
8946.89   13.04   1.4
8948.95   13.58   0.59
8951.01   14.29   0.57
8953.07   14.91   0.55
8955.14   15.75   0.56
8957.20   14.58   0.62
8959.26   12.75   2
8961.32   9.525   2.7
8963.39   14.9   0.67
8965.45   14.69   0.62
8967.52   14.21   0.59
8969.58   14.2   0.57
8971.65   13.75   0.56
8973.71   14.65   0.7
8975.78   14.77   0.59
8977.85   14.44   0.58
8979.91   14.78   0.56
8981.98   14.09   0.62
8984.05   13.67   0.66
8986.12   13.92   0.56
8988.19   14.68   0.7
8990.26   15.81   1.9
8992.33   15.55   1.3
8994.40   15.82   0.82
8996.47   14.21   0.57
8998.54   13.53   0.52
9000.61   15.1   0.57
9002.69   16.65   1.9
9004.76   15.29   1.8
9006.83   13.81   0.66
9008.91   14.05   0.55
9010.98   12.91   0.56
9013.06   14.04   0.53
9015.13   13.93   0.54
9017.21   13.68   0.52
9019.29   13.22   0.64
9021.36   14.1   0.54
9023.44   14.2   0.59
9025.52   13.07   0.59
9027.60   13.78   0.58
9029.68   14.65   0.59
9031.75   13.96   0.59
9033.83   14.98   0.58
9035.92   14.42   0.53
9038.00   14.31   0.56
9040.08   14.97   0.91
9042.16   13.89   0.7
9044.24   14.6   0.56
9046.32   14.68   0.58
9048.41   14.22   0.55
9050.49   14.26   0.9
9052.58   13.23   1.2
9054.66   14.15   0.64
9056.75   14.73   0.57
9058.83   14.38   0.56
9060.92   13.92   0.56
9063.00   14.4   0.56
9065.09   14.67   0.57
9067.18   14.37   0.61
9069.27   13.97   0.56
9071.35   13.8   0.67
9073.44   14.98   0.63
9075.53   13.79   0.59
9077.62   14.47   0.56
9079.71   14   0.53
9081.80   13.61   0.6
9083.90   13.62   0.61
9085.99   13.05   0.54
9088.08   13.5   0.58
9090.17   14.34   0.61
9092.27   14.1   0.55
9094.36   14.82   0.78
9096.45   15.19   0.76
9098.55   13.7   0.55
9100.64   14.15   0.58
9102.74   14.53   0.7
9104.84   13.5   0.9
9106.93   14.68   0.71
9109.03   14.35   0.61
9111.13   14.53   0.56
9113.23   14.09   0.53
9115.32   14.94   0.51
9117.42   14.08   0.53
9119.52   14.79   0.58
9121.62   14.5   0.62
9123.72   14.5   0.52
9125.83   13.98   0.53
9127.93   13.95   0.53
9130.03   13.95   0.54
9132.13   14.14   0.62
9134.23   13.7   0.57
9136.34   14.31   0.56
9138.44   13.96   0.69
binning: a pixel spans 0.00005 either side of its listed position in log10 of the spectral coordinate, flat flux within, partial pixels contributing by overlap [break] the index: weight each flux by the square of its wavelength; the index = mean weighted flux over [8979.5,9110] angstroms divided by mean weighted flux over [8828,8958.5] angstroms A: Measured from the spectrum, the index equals 1.0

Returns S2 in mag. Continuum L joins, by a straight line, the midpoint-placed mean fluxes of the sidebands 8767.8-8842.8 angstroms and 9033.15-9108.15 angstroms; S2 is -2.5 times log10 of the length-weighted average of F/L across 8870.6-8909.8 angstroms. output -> -0.03 mag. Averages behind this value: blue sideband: 14.2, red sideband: 14.2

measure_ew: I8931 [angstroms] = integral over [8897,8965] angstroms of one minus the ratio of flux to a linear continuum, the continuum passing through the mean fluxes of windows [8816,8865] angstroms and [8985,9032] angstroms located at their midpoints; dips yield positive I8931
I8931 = 1.5 angstroms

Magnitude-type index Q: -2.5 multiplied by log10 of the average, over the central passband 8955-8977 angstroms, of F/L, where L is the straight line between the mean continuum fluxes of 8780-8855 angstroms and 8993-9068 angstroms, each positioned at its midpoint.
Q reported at 0.03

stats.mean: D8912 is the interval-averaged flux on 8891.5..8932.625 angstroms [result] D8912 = 14.2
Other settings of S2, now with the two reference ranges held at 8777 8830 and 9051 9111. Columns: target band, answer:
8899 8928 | 0.01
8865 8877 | 0.04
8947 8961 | 0.01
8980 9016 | -0.03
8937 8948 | 0.01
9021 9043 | -0.01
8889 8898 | -0.02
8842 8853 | -0.07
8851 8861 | -0.06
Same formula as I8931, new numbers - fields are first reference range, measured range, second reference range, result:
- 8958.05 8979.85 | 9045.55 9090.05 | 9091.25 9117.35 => 0.4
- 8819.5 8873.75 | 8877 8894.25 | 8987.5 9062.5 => -0.8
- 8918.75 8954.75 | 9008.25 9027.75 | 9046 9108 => 0.6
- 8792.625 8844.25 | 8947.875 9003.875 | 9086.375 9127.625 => -0.7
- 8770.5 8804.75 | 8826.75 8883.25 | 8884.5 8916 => 1.0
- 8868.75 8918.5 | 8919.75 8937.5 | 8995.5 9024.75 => 0.3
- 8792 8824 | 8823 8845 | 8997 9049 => 0.2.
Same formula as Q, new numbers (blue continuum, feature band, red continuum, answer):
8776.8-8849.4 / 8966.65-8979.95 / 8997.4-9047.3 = -0.01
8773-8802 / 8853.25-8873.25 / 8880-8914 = 0.05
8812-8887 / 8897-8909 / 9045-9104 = 0.01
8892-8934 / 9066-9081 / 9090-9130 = 0.01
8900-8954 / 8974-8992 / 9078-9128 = -0.03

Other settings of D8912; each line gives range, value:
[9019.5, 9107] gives 14.2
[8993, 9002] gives 14.8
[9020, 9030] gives 13.9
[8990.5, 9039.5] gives 14.3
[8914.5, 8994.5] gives 14.2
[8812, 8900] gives 14.4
